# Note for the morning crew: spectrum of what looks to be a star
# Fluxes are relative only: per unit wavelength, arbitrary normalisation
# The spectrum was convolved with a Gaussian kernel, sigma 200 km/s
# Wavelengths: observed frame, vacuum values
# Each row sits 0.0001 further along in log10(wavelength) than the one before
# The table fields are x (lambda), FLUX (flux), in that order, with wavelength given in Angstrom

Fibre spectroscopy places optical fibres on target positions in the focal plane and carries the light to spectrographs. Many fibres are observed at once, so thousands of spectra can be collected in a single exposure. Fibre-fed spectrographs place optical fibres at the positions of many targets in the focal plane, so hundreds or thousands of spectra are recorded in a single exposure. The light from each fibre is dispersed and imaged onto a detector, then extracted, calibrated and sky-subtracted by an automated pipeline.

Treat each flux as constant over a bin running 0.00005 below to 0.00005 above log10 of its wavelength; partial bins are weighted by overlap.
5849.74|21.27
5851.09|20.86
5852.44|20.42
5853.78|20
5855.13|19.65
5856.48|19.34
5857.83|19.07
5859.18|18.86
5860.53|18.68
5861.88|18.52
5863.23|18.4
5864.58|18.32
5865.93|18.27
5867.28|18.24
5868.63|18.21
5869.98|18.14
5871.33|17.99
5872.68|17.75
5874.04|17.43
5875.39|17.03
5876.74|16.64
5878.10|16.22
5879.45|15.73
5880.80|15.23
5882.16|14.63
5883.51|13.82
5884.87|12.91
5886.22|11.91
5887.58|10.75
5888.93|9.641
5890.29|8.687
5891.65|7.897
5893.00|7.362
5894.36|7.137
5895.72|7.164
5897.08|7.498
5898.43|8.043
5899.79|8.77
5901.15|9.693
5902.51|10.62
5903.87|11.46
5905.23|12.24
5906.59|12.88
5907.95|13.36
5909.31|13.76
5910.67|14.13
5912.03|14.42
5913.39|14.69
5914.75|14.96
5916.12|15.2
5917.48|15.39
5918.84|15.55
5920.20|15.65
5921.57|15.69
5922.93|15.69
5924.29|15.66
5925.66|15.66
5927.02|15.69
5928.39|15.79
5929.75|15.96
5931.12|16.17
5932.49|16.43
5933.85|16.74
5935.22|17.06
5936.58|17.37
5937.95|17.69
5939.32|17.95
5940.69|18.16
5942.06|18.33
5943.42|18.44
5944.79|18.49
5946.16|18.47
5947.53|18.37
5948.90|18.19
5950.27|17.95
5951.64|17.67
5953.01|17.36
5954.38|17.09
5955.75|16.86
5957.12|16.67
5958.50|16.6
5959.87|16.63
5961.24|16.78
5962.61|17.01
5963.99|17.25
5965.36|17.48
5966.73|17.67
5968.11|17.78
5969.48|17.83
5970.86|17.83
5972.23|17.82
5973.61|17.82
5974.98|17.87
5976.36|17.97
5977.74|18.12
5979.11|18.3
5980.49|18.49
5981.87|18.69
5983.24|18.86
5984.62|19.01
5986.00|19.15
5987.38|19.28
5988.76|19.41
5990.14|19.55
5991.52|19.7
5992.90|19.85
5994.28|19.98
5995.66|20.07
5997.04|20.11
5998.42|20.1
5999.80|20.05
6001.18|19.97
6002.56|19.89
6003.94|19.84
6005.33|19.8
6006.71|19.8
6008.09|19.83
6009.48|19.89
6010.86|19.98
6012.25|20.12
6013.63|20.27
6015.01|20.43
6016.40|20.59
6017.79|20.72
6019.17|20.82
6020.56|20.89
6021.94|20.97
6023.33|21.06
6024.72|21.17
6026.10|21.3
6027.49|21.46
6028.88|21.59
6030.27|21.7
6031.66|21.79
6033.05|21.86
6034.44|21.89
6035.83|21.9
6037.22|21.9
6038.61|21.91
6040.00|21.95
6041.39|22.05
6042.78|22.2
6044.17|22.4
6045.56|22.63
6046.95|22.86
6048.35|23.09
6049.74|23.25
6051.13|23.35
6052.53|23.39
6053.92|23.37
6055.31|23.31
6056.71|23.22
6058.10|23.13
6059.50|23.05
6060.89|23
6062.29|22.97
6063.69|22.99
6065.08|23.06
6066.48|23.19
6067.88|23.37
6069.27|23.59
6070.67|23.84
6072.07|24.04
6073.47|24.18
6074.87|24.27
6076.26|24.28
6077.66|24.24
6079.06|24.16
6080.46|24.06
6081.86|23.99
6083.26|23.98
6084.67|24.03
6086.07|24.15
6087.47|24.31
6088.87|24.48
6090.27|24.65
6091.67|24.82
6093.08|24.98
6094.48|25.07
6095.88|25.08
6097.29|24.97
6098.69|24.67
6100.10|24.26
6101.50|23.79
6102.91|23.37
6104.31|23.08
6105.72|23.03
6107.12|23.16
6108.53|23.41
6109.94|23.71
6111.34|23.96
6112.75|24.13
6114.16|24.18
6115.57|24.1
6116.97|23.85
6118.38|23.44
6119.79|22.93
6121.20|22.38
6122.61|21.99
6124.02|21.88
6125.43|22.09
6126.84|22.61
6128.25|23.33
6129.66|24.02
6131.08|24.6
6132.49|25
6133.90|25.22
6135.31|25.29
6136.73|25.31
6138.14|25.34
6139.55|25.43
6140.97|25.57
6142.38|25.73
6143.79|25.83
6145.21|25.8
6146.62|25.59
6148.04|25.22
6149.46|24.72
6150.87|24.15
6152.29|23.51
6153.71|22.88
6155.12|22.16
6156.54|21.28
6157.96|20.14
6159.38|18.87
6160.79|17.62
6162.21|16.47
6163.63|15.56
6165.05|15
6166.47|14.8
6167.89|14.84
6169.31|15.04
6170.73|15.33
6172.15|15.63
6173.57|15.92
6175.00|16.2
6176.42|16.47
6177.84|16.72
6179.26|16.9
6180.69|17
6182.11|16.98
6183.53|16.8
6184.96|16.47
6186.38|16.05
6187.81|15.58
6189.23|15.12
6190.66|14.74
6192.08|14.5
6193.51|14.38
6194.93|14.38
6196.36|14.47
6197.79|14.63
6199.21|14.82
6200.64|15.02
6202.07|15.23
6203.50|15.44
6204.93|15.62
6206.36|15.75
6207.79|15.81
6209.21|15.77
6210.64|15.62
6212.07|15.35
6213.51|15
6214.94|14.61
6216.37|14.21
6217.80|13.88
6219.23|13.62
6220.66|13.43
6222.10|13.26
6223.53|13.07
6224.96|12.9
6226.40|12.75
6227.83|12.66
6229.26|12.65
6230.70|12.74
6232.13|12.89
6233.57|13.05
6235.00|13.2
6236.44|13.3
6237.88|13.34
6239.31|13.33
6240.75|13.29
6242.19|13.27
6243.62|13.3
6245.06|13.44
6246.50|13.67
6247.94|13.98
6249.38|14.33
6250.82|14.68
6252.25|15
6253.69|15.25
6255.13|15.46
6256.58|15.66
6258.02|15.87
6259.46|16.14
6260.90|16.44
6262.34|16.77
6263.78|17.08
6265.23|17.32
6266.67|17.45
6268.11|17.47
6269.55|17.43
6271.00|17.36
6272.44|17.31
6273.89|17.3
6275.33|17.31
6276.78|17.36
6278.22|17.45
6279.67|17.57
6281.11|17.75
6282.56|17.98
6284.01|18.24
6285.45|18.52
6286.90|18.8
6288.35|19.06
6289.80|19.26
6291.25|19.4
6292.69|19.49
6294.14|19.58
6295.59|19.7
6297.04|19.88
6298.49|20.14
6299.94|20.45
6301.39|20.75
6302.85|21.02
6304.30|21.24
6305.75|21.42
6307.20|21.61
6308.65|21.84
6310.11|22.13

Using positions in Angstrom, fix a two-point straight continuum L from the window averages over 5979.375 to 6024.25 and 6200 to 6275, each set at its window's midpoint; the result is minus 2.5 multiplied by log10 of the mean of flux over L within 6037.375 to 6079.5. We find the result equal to -0.24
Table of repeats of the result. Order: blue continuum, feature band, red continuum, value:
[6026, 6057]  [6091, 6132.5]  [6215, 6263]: -0.22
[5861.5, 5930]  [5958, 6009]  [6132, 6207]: -0.20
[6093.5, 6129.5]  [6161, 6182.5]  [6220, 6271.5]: 0.22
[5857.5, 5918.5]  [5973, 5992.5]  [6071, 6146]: -0.02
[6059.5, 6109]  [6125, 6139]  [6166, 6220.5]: -0.20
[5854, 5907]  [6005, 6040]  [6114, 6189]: -0.19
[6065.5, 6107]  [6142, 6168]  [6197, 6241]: -0.12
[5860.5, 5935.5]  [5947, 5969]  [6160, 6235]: -0.21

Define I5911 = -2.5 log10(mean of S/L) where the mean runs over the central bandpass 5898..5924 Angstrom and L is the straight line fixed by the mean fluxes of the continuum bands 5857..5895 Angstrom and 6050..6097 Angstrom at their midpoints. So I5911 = 0.24 mag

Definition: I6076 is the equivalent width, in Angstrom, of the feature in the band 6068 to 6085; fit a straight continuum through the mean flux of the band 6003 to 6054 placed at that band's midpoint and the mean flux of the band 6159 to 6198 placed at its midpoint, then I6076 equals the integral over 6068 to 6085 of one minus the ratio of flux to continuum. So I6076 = -3.8 Angstrom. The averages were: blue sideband 21.4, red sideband 15.8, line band 24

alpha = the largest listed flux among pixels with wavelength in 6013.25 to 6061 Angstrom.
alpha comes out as 23.39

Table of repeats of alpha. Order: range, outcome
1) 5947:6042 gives 22.05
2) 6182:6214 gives 16.98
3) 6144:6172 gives 25.8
